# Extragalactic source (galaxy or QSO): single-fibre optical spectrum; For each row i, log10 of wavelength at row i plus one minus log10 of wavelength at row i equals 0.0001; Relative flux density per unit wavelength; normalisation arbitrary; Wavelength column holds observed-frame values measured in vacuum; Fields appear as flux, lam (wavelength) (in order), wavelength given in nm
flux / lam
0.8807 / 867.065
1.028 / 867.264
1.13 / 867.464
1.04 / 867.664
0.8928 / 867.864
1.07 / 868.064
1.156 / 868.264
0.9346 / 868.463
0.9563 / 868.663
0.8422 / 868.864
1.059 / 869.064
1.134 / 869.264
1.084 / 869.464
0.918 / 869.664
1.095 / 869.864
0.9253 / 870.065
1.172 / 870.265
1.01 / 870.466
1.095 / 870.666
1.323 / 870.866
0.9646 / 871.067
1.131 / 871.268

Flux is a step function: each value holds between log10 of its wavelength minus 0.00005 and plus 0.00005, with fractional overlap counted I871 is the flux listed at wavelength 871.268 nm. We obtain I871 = 1.131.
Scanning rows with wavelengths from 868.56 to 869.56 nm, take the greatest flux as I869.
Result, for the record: 1.134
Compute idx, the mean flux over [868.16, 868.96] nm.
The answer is 0.973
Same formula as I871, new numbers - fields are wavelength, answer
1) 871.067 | 0.9646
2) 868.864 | 0.8422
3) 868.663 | 0.9563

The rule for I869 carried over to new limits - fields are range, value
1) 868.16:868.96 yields 1.156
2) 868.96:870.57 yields 1.172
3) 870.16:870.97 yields 1.323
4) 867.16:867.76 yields 1.13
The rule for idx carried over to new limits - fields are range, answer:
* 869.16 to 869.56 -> 1.11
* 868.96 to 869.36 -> 1.09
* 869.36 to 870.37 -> 1.04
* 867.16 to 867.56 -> 1.08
